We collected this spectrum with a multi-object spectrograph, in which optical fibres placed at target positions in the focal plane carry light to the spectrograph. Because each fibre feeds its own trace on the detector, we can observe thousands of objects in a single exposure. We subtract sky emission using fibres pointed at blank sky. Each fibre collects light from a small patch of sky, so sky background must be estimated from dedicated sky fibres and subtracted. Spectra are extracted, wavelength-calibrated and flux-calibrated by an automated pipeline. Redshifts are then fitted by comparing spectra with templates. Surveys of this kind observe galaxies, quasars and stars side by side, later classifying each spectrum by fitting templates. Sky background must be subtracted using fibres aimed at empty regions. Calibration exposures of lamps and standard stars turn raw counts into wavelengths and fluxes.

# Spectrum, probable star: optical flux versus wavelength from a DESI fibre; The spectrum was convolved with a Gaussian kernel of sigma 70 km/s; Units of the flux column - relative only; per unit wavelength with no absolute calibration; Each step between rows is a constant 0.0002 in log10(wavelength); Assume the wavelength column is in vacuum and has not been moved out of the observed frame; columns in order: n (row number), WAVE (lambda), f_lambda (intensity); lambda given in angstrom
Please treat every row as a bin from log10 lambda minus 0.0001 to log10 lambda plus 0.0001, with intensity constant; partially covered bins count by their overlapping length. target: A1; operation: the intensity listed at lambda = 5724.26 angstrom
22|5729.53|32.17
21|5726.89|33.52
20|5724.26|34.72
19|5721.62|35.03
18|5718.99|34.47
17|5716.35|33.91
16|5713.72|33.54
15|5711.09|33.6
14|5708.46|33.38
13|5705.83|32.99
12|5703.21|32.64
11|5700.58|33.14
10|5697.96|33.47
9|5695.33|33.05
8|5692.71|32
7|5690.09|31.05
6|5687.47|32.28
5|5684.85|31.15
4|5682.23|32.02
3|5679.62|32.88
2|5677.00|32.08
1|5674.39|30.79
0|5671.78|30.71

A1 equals 34.72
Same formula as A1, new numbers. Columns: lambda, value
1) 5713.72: 33.54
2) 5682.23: 32.02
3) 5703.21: 32.64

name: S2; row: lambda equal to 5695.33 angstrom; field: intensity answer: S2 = 33.05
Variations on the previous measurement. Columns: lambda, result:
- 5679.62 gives 32.88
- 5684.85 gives 31.15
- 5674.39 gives 30.79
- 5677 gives 32.08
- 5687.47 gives 32.28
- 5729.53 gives 32.17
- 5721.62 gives 35.03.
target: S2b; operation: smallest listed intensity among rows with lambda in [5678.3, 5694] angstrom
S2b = 31.05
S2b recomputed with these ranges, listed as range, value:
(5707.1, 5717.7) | 33.38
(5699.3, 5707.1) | 32.64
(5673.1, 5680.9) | 30.79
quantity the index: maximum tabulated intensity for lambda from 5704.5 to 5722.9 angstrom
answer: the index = 35.03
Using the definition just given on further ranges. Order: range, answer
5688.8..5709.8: 33.47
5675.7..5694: 32.88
